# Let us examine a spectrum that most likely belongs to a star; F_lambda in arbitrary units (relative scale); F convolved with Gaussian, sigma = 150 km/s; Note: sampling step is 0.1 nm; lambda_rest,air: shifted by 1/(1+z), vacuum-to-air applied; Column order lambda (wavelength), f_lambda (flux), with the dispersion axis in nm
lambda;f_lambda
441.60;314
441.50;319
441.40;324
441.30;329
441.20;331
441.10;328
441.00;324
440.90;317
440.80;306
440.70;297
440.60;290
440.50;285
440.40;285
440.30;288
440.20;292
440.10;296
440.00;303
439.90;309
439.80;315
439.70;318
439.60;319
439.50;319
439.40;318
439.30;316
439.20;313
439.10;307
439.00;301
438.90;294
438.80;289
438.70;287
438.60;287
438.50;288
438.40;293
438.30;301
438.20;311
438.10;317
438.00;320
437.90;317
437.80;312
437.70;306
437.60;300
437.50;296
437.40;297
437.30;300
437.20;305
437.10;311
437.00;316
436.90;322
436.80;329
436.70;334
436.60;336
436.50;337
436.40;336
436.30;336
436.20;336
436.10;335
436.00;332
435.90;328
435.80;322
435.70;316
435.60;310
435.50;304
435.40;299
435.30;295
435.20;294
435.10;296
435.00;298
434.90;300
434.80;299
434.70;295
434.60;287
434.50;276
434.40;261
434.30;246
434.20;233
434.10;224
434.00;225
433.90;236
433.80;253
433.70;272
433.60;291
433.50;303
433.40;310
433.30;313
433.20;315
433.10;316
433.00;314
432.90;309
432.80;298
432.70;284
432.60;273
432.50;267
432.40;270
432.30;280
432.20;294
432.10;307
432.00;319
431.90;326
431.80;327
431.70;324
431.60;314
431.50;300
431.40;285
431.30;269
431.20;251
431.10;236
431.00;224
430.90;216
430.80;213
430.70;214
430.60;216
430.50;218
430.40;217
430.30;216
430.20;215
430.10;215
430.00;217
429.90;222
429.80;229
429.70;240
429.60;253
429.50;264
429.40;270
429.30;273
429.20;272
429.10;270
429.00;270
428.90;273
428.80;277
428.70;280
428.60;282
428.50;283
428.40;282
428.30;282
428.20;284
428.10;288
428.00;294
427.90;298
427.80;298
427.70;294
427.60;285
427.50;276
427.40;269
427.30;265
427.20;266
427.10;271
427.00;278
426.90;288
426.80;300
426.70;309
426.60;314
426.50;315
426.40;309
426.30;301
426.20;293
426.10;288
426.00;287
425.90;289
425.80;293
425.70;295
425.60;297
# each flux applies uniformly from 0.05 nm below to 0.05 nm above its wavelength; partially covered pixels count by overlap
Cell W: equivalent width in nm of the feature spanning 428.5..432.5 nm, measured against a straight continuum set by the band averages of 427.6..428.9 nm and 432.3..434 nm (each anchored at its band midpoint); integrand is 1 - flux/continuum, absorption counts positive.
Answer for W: 0.36 nm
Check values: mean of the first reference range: 286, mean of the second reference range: 287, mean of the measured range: 261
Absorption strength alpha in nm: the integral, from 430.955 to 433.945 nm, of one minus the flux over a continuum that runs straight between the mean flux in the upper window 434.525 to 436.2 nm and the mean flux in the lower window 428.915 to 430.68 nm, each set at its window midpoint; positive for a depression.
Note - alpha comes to -0.195 nm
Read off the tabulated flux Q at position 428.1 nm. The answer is 288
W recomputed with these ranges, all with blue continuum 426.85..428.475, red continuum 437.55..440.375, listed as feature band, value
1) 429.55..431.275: 0.377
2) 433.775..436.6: 0.030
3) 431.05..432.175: -0.023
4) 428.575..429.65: 0.054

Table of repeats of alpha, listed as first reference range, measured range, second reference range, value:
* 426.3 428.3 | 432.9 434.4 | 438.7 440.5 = 0.11 nm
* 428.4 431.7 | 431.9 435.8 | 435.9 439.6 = -0.08 nm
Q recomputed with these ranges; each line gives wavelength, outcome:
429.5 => 264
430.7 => 214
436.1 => 335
